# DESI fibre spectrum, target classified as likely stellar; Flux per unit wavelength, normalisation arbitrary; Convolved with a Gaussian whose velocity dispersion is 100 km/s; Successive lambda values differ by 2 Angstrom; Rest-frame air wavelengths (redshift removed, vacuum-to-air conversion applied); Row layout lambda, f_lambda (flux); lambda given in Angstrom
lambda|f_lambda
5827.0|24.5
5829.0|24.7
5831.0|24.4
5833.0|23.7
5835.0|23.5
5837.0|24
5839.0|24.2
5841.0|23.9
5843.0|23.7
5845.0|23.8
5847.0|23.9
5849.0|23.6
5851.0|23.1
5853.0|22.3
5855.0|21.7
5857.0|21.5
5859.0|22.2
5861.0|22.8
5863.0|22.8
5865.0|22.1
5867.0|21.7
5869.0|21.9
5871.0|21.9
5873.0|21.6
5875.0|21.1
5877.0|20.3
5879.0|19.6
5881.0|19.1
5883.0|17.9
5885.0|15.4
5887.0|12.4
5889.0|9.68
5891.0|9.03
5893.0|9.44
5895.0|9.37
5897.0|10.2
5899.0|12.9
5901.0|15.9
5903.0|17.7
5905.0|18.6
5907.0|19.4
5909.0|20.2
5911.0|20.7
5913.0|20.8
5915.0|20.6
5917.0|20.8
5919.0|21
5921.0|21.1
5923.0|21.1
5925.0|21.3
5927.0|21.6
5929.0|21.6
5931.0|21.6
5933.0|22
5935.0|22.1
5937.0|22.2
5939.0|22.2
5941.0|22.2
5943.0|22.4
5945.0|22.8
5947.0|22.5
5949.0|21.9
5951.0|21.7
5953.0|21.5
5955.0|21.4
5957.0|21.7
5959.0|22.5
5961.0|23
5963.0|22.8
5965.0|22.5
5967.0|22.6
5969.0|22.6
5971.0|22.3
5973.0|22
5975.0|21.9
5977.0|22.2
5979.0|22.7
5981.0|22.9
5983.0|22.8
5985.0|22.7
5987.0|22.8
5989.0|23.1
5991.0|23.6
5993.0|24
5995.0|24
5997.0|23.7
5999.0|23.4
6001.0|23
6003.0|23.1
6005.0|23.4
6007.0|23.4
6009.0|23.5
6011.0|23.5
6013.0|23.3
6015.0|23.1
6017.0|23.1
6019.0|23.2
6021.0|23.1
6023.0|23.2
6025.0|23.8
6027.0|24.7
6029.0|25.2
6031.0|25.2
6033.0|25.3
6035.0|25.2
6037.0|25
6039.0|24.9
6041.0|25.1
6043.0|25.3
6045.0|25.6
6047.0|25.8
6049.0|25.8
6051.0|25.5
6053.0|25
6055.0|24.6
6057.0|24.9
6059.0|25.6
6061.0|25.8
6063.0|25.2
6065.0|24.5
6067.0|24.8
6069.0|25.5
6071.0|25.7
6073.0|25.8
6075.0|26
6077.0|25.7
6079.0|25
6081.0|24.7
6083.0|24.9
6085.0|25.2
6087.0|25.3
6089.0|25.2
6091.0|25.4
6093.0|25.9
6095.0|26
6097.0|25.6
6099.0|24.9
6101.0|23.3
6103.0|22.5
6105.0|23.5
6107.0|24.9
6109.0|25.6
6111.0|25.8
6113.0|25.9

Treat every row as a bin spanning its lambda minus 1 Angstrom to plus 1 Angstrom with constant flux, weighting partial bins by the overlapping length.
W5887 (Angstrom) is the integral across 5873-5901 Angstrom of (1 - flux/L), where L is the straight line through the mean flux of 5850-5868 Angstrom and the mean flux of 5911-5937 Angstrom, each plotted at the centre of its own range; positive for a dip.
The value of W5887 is 9.2 Angstrom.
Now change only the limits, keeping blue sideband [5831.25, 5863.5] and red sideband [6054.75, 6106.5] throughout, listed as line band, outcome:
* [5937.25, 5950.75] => 0.9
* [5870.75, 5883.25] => 1.7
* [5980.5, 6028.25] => 2.1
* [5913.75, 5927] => 1.5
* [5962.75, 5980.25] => 1.3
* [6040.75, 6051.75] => -0.3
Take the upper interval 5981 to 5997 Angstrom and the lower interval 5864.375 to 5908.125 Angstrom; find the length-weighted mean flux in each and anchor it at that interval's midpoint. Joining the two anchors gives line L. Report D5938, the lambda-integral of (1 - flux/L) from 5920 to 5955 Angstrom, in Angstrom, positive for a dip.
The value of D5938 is -3.35 Angstrom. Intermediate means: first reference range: 16.7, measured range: 21.9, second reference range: 23.3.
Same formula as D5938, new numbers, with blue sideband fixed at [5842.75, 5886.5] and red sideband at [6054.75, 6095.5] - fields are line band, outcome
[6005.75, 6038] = 0.47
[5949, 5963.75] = 0.67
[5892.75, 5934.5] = 6.87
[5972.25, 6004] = 0.94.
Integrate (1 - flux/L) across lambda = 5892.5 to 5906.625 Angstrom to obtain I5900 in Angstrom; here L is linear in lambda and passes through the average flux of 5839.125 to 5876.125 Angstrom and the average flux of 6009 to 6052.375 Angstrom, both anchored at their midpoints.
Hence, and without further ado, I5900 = 5.6 Angstrom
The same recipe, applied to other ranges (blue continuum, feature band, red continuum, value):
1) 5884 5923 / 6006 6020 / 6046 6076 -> -0.5 Angstrom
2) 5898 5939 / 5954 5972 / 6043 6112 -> -0.7 Angstrom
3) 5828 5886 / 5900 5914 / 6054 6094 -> 2.3 Angstrom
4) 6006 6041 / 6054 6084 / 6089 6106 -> -1.0 Angstrom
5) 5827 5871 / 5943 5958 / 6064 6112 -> 1.2 Angstrom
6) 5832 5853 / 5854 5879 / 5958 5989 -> 1.9 Angstrom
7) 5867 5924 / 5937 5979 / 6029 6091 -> -3.6 Angstrom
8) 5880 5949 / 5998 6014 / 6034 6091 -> -0.4 Angstrom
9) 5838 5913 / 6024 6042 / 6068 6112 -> -1.1 Angstrom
